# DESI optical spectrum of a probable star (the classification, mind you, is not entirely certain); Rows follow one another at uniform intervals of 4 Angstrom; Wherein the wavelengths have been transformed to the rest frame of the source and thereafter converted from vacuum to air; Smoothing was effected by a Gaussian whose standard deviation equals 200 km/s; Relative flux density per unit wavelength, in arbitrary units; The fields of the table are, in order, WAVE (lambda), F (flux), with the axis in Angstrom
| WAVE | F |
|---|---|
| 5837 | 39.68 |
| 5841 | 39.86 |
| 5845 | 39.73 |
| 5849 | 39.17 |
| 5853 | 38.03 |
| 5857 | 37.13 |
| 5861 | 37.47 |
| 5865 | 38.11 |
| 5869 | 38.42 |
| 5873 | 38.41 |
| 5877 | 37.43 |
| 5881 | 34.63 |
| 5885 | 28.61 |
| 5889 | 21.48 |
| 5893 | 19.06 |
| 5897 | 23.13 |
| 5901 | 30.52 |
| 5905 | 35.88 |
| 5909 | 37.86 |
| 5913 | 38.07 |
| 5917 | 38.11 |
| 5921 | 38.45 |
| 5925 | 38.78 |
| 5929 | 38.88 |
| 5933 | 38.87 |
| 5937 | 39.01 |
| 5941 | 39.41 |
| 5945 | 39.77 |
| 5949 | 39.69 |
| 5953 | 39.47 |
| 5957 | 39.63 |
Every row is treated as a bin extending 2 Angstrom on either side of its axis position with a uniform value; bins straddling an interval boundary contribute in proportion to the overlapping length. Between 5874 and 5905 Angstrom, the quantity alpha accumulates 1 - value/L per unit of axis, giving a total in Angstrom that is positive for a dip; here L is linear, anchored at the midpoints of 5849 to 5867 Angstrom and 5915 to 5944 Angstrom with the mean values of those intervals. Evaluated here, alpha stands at 7.8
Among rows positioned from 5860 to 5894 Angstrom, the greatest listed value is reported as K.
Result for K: 38.42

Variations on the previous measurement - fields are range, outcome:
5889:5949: 39.77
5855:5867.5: 38.11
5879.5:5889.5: 34.63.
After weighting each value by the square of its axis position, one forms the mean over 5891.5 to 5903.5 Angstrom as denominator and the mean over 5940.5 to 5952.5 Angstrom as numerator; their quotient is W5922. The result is 1.62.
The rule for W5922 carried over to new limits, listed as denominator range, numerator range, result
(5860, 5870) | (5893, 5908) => 0.77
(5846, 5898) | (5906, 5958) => 1.19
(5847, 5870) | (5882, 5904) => 0.68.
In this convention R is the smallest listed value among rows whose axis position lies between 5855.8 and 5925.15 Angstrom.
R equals 19.06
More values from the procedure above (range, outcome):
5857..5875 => 37.13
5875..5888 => 28.61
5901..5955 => 30.52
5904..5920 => 35.88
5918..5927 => 38.45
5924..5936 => 38.78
